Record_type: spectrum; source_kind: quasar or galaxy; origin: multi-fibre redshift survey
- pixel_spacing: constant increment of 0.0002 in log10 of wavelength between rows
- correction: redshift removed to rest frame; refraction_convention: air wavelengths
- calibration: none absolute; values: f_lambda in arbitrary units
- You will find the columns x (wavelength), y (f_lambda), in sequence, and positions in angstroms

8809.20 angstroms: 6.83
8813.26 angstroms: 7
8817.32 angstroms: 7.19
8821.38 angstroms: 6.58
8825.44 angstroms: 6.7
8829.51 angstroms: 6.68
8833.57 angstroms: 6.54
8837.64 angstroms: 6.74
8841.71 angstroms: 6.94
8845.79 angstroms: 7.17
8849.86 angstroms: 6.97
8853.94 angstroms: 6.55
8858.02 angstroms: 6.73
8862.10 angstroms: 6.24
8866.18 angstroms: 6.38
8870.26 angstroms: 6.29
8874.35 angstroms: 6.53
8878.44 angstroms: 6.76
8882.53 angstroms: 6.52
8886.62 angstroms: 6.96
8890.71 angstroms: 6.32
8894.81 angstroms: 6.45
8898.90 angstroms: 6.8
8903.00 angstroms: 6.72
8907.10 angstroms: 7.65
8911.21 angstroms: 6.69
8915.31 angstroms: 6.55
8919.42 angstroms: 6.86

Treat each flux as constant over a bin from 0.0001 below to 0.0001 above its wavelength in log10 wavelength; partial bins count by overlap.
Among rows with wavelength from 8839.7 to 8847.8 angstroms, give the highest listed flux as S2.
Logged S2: 7.17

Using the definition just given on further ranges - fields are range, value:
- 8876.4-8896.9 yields 6.96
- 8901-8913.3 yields 7.65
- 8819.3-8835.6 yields 6.7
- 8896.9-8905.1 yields 6.8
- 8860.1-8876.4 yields 6.53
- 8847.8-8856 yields 6.97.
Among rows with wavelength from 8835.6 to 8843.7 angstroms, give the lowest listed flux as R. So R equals 6.74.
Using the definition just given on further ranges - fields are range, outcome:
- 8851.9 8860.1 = 6.55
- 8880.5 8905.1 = 6.32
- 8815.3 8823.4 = 6.58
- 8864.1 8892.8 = 6.29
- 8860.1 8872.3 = 6.24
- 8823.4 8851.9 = 6.54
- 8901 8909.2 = 6.72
